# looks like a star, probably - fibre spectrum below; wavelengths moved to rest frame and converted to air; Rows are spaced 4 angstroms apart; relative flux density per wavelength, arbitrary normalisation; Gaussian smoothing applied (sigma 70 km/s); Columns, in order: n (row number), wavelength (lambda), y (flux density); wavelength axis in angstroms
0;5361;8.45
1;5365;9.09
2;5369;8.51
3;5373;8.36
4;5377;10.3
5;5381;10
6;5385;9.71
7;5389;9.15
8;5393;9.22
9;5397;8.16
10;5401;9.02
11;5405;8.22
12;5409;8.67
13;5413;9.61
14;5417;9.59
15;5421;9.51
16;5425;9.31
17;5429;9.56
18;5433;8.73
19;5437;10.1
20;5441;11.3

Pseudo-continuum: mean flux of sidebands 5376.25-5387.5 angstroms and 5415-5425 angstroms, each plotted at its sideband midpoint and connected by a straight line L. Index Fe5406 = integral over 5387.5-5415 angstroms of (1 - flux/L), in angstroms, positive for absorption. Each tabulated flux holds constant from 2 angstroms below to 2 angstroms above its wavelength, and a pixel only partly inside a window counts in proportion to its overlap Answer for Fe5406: 2.4 angstroms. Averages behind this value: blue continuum 9.93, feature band 8.86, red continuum 9.5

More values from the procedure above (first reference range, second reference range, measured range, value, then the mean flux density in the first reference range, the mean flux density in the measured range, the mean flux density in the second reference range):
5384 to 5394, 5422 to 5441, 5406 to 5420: 0.40 angstroms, 9.34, 9.23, 9.63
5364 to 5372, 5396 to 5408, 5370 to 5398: -2.17 angstroms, 8.71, 9.28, 8.51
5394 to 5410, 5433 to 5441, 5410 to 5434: 0.04 angstroms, 8.55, 9.38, 10.1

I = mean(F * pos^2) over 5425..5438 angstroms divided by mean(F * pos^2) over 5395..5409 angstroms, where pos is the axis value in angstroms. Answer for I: 1.12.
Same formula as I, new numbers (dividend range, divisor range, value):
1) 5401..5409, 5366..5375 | 1.02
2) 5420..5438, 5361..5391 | 1.04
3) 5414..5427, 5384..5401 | 1.06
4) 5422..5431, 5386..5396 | 1.05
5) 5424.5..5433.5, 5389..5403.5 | 1.06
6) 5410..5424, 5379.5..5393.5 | 1.01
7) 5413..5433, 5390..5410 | 1.10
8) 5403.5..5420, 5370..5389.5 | 0.97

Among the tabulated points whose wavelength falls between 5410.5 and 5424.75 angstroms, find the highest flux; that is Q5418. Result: 9.61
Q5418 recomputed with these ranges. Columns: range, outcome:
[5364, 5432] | 10.3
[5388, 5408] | 9.22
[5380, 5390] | 10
